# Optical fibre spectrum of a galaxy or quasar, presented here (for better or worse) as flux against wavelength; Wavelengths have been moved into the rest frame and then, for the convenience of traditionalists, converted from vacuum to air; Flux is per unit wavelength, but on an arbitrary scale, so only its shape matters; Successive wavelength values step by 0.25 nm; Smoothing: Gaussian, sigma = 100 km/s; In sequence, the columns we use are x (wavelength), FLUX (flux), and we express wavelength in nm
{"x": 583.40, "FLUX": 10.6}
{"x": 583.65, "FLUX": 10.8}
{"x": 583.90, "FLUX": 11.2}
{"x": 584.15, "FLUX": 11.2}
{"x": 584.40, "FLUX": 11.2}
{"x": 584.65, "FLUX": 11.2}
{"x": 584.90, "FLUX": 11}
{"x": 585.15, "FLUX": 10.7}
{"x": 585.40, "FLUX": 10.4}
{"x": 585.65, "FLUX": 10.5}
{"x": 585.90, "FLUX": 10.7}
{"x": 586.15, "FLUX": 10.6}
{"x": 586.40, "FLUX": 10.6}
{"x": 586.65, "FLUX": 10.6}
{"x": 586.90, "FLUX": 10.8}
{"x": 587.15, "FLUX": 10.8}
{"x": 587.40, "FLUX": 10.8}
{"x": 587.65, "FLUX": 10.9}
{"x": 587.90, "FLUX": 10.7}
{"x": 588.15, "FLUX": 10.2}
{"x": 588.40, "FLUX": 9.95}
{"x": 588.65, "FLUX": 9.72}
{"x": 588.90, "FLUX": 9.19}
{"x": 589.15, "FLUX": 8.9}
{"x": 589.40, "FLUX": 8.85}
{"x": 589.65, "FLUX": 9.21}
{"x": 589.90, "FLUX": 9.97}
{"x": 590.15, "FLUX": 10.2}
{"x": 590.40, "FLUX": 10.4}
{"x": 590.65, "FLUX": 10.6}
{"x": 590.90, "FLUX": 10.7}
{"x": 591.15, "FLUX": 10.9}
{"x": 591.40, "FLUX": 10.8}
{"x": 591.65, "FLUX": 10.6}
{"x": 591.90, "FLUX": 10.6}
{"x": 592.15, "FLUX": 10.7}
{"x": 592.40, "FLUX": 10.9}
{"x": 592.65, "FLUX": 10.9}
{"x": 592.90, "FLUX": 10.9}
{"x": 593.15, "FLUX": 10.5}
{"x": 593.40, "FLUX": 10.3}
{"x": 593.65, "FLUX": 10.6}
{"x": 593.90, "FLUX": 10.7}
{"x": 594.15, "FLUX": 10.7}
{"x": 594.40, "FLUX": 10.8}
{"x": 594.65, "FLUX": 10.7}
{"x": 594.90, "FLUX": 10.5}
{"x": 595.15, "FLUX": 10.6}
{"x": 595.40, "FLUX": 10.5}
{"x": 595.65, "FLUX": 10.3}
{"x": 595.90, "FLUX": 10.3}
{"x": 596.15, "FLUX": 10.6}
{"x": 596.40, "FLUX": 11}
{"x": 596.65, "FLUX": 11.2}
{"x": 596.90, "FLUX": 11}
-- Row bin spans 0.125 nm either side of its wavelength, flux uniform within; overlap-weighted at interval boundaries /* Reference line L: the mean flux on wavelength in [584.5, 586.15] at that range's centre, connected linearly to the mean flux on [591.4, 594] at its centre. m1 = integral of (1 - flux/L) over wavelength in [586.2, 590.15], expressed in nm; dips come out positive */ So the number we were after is 0.23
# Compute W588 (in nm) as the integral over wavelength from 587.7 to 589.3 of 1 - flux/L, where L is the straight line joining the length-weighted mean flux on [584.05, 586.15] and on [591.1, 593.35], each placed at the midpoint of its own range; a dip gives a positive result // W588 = 0.14 nm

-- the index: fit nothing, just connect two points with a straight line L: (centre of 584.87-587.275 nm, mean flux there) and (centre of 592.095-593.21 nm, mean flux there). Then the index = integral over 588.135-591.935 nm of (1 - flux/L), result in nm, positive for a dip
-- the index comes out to 0.252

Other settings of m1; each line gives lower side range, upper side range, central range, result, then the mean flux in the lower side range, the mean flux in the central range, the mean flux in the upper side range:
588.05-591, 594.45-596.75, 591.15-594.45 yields -0.14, 9.81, 10.7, 10.6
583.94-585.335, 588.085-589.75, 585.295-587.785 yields -0.09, 11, 10.7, 9.41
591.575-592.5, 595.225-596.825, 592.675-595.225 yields 0.01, 10.7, 10.6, 10.7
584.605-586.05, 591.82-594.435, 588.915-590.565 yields 0.17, 10.7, 9.59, 10.7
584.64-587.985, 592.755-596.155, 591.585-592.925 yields -0.02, 10.7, 10.8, 10.6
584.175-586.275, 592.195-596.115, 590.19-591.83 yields 0.01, 10.8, 10.6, 10.6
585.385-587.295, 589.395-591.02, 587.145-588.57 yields -0.01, 10.6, 10.5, 10.1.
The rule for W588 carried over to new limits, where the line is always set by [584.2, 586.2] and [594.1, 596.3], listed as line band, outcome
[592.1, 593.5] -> -0.01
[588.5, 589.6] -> 0.16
